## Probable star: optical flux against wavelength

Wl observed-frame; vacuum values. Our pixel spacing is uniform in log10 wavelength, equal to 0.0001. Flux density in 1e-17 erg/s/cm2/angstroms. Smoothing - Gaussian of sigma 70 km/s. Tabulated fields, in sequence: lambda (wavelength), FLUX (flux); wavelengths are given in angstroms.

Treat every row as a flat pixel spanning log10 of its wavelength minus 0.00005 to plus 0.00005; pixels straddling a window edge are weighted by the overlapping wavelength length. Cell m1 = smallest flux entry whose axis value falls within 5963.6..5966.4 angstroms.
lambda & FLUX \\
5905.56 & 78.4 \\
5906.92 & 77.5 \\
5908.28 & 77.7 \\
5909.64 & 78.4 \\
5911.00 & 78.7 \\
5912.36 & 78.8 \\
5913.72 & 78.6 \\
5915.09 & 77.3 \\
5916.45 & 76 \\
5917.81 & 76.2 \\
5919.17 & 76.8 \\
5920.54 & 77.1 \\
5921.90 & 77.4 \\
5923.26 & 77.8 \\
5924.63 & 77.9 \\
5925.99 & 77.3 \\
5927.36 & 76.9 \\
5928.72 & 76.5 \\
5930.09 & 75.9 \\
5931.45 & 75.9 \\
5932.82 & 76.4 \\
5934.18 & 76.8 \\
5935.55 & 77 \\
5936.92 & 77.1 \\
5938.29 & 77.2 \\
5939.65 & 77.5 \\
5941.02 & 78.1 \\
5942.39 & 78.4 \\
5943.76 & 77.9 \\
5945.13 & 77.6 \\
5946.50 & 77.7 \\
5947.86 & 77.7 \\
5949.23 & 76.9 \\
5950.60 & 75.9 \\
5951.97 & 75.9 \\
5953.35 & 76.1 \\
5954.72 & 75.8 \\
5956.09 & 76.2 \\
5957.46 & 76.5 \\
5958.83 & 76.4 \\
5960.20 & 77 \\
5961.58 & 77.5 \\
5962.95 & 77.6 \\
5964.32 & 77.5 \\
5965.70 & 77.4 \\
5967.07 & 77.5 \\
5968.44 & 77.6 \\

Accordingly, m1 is 77.4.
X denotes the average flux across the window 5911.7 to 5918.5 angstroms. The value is 77.4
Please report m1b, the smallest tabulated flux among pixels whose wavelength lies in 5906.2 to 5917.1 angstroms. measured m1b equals 76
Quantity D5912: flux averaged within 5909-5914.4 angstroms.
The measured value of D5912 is 78.7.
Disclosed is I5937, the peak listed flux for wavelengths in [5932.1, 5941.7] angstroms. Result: 78.1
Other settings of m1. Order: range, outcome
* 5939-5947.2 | 77.5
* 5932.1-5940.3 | 76.4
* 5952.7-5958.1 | 75.8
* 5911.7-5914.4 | 78.6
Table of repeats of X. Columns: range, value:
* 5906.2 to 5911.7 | 78.1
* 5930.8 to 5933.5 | 76.1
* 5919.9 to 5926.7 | 77.5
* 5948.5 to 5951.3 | 76.4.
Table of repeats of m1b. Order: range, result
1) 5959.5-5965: 77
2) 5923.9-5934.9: 75.9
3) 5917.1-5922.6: 76.2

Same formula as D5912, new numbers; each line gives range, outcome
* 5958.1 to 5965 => 77.2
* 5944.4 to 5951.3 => 77.2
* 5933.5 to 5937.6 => 76.9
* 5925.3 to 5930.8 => 76.7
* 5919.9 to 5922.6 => 77.5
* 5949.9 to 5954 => 75.8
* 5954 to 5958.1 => 76.2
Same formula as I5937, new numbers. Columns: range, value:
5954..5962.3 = 77.5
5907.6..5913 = 78.8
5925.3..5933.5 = 77.3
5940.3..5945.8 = 78.4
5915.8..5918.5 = 76.2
